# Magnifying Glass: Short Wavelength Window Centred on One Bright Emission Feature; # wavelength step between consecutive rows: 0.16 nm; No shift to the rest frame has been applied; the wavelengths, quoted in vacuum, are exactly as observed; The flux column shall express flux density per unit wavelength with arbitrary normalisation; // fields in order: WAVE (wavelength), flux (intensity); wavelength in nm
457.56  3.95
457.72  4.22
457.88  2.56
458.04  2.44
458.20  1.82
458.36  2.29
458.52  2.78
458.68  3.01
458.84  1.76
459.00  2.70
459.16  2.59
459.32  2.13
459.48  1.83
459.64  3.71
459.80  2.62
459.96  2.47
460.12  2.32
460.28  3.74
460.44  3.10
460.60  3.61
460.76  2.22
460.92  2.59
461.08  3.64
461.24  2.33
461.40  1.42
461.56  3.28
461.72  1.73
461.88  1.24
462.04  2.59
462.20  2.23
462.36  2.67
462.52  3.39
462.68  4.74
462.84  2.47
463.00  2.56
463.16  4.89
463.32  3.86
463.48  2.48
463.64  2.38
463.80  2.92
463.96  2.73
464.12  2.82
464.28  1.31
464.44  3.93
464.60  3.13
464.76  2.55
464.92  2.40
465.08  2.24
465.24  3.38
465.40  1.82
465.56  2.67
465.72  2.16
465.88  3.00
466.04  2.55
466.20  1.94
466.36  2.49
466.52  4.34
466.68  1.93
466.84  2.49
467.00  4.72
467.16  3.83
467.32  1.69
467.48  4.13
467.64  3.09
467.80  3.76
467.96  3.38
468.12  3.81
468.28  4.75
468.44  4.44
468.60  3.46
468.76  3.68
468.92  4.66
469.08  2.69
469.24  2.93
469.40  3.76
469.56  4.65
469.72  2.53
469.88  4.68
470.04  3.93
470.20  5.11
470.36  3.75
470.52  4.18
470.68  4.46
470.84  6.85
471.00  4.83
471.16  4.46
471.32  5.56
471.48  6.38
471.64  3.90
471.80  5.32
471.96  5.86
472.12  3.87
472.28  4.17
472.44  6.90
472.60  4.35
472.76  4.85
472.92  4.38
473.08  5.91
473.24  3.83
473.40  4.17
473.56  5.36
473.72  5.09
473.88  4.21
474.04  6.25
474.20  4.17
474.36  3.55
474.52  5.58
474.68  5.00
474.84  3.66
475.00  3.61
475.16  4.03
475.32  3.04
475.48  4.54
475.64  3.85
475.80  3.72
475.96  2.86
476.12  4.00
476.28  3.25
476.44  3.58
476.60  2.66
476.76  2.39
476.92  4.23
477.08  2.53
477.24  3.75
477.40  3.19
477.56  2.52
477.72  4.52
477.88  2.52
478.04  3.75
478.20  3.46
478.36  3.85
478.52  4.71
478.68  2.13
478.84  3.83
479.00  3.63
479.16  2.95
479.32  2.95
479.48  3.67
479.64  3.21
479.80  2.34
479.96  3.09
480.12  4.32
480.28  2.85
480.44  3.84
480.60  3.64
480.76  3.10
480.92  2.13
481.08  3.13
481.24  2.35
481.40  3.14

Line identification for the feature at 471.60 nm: C III] 1909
